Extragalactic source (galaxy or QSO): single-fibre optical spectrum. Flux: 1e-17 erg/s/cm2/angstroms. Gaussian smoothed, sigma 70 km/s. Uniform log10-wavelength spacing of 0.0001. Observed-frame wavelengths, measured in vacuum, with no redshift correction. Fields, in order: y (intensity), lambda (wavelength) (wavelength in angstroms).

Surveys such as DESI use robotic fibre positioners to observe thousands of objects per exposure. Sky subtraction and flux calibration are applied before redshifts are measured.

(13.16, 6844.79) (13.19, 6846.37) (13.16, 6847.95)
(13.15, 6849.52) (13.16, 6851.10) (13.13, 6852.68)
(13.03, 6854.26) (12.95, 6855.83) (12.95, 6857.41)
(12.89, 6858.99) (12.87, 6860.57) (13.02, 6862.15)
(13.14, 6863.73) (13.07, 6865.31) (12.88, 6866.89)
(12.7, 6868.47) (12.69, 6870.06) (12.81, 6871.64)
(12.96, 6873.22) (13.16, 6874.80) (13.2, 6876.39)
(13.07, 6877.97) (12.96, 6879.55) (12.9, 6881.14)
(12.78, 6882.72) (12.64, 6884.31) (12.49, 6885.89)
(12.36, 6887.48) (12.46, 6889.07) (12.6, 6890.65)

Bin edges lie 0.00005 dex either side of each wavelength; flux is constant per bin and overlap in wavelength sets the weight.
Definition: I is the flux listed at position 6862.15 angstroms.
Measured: 13.02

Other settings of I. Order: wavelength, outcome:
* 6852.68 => 13.13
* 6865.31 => 13.07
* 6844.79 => 13.16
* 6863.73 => 13.14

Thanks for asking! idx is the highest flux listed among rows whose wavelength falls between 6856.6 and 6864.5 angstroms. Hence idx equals 13.14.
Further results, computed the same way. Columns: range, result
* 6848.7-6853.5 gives 13.16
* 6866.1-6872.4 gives 12.88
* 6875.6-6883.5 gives 13.2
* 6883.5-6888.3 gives 12.64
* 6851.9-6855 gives 13.13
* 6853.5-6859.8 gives 13.03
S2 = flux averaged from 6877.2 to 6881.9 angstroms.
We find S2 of 13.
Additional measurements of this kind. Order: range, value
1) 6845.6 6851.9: 13.2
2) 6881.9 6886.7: 12.6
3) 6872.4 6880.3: 13.1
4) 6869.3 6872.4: 12.8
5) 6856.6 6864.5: 13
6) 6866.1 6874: 12.8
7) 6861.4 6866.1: 13.1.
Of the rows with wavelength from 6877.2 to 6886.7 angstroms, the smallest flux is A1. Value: 12.49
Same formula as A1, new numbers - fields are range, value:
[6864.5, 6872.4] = 12.69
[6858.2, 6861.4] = 12.87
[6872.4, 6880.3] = 12.96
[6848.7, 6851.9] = 13.15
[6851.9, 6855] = 13.03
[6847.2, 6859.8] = 12.89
